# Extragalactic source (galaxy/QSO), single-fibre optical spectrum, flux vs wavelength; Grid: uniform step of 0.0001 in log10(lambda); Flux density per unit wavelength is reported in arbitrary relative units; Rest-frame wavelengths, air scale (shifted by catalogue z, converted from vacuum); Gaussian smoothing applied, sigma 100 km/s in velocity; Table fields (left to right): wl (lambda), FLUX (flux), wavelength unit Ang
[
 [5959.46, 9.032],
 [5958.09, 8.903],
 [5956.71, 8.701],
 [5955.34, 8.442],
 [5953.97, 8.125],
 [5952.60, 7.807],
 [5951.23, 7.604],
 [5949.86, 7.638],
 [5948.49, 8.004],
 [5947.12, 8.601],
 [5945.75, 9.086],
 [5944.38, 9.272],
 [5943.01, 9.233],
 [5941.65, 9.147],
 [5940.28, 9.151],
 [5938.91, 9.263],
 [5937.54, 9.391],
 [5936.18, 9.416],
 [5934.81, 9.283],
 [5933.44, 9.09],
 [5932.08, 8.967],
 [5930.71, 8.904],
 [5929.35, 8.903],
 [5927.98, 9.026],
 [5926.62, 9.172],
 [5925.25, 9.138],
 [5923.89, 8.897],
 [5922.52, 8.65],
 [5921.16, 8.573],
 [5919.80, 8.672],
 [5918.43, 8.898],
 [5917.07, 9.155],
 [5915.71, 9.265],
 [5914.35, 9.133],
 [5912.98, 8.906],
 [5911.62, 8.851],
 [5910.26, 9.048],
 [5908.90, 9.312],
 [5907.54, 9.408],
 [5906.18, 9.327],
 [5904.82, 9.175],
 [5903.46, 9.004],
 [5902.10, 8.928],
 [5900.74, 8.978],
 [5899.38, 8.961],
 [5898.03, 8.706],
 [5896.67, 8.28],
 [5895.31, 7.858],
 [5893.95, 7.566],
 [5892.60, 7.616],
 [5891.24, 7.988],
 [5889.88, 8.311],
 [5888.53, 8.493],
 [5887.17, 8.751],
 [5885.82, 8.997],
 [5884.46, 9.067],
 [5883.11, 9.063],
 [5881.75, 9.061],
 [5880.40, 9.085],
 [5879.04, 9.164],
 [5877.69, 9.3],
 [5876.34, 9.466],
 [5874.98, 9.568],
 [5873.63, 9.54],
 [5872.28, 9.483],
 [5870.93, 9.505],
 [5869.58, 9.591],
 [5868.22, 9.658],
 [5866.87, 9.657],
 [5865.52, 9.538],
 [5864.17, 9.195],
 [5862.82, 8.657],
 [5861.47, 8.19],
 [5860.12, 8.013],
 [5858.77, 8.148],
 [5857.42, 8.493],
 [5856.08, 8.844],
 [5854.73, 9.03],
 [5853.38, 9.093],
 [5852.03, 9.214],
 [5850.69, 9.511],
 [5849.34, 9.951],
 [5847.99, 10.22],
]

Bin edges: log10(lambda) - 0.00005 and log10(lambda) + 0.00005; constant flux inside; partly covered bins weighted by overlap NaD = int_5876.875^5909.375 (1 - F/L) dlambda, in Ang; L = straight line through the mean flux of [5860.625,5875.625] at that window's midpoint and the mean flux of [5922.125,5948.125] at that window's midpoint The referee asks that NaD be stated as 1.6 Ang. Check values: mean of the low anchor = 9.31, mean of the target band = 8.77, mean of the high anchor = 9.07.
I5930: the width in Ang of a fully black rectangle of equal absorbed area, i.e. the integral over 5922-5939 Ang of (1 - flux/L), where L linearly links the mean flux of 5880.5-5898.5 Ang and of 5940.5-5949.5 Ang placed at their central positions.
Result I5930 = -0.6 Ang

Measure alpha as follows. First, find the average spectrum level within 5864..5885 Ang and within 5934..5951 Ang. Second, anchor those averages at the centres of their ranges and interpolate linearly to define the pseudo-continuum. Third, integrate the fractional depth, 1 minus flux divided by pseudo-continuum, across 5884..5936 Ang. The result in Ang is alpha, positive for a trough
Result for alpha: 1.75 Ang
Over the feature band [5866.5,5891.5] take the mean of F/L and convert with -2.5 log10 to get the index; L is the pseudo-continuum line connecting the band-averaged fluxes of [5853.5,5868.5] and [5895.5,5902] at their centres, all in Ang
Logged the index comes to -0.05 mag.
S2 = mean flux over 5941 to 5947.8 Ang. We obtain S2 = 9.07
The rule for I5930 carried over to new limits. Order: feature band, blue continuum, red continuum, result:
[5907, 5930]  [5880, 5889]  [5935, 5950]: -0.1 Ang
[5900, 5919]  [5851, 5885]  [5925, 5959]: -0.3 Ang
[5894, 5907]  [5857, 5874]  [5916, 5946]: 0.4 Ang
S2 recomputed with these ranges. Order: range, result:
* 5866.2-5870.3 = 9.62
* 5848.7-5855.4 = 9.36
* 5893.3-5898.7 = 8.09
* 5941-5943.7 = 9.21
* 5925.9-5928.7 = 9.08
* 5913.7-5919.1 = 9.12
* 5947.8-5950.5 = 7.82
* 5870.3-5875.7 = 9.52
